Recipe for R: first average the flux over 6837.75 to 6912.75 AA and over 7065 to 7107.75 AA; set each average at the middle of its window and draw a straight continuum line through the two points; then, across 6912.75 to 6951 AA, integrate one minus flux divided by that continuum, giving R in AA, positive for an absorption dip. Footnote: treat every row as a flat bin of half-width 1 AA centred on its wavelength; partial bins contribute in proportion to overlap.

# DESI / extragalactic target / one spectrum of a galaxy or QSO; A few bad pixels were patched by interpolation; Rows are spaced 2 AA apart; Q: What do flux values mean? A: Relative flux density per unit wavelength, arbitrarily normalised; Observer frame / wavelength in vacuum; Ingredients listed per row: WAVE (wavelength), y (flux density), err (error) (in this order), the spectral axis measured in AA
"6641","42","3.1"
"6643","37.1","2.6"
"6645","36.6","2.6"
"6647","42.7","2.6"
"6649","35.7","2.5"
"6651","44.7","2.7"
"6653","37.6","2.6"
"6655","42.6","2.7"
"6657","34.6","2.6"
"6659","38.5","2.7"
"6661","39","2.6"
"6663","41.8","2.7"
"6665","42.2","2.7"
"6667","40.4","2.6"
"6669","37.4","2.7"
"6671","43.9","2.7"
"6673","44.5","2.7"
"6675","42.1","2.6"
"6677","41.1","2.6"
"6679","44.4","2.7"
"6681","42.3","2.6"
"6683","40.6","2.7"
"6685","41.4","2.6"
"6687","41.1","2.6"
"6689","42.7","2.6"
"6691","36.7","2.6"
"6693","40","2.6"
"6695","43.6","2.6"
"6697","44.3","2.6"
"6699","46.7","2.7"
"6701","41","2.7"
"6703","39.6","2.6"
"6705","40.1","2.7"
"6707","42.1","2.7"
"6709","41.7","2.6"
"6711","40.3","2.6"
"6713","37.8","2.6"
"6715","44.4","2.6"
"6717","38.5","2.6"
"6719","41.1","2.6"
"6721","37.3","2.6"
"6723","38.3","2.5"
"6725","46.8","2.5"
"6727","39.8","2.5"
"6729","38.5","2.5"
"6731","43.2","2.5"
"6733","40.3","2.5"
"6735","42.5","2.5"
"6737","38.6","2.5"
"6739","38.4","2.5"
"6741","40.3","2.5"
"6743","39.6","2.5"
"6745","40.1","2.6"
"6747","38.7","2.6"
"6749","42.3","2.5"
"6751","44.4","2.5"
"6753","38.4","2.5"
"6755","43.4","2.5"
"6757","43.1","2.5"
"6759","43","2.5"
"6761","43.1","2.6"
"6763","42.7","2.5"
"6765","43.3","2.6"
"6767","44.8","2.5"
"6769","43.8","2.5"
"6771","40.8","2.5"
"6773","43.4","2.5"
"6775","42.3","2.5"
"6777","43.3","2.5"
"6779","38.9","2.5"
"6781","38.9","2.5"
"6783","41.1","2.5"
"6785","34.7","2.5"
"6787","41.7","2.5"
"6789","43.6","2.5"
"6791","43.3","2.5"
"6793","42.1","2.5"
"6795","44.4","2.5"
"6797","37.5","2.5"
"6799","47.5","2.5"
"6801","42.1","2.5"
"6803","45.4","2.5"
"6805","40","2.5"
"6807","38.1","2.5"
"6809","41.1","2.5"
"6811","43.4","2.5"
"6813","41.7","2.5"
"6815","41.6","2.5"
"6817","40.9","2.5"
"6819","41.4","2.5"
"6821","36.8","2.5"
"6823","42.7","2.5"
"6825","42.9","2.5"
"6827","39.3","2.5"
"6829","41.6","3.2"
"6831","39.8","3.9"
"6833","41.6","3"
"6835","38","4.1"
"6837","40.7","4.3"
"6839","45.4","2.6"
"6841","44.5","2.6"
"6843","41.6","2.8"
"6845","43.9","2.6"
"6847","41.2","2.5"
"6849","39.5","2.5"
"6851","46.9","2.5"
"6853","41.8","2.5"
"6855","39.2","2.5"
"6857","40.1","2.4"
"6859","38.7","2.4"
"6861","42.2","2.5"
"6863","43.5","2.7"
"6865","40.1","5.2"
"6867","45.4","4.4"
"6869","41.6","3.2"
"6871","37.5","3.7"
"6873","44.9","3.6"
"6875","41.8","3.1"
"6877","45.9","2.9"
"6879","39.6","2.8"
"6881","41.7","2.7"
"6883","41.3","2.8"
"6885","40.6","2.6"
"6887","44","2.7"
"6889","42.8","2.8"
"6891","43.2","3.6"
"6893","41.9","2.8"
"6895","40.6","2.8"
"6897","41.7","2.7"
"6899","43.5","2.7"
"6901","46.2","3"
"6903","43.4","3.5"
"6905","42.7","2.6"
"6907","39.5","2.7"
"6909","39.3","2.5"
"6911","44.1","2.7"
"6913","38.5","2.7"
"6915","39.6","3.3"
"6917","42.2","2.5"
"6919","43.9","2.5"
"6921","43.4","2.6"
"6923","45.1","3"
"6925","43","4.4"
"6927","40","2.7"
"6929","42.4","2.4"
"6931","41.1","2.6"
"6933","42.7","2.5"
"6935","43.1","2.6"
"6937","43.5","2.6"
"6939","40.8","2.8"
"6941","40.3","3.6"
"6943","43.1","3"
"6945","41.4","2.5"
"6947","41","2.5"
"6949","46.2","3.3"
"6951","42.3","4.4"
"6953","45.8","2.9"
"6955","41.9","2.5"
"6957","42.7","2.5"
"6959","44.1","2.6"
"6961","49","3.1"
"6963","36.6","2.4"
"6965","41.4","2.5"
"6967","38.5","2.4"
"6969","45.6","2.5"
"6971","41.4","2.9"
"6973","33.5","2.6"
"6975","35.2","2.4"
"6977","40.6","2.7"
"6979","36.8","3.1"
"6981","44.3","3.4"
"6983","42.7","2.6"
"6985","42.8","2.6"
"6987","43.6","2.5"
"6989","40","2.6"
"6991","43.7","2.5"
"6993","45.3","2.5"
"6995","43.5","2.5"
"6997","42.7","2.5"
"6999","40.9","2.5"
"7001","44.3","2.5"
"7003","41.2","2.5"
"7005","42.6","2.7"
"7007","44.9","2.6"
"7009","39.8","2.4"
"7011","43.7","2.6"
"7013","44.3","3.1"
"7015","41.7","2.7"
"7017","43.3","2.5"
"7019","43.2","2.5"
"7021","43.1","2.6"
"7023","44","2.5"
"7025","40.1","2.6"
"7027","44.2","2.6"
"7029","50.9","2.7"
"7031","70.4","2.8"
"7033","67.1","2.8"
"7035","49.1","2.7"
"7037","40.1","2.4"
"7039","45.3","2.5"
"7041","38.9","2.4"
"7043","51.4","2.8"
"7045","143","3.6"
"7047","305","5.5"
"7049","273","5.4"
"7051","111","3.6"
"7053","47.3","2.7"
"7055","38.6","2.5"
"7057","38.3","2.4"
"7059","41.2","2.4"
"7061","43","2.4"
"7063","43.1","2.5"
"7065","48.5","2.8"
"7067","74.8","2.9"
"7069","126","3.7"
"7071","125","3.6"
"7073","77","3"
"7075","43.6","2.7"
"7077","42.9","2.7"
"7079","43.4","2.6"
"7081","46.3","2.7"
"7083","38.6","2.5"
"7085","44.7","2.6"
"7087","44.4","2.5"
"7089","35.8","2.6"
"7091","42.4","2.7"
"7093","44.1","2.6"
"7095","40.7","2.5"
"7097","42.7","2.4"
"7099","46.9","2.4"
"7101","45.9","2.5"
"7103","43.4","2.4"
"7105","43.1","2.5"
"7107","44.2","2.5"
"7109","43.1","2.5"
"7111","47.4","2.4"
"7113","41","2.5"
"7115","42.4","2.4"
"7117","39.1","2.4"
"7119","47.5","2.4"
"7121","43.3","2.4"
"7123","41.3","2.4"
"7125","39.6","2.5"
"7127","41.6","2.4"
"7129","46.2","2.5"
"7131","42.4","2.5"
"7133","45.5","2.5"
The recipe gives 2.6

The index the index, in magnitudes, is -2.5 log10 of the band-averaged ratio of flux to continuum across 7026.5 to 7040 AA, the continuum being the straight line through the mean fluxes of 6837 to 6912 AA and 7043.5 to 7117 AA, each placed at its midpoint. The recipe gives 0.17 mag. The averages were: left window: 42.2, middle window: 52.7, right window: 67.3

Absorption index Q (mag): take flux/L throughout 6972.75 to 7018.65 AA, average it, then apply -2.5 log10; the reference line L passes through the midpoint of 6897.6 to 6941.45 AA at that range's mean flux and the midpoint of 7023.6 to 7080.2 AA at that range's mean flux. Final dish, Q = 0.43 mag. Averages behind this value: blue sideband 42.2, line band 42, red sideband 76.9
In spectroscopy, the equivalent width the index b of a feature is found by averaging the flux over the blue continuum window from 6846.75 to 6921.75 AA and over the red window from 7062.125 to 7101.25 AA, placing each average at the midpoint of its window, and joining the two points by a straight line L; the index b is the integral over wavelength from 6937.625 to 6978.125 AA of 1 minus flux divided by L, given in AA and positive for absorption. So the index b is 4.52 AA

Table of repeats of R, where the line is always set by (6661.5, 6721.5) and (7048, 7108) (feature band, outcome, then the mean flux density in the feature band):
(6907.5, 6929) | 4.4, 41.9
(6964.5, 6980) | 4.6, 39.1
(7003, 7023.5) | 5.2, 42.9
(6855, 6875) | 3.4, 41.5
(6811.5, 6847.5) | 5.1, 41.5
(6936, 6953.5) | 3.7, 42.6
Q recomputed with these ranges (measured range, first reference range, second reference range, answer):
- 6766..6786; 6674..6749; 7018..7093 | 0.122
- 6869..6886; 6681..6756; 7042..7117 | 0.250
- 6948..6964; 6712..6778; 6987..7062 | 0.293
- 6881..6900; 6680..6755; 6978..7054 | 0.253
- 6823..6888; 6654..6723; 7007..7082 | 0.277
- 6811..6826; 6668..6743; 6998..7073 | 0.215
